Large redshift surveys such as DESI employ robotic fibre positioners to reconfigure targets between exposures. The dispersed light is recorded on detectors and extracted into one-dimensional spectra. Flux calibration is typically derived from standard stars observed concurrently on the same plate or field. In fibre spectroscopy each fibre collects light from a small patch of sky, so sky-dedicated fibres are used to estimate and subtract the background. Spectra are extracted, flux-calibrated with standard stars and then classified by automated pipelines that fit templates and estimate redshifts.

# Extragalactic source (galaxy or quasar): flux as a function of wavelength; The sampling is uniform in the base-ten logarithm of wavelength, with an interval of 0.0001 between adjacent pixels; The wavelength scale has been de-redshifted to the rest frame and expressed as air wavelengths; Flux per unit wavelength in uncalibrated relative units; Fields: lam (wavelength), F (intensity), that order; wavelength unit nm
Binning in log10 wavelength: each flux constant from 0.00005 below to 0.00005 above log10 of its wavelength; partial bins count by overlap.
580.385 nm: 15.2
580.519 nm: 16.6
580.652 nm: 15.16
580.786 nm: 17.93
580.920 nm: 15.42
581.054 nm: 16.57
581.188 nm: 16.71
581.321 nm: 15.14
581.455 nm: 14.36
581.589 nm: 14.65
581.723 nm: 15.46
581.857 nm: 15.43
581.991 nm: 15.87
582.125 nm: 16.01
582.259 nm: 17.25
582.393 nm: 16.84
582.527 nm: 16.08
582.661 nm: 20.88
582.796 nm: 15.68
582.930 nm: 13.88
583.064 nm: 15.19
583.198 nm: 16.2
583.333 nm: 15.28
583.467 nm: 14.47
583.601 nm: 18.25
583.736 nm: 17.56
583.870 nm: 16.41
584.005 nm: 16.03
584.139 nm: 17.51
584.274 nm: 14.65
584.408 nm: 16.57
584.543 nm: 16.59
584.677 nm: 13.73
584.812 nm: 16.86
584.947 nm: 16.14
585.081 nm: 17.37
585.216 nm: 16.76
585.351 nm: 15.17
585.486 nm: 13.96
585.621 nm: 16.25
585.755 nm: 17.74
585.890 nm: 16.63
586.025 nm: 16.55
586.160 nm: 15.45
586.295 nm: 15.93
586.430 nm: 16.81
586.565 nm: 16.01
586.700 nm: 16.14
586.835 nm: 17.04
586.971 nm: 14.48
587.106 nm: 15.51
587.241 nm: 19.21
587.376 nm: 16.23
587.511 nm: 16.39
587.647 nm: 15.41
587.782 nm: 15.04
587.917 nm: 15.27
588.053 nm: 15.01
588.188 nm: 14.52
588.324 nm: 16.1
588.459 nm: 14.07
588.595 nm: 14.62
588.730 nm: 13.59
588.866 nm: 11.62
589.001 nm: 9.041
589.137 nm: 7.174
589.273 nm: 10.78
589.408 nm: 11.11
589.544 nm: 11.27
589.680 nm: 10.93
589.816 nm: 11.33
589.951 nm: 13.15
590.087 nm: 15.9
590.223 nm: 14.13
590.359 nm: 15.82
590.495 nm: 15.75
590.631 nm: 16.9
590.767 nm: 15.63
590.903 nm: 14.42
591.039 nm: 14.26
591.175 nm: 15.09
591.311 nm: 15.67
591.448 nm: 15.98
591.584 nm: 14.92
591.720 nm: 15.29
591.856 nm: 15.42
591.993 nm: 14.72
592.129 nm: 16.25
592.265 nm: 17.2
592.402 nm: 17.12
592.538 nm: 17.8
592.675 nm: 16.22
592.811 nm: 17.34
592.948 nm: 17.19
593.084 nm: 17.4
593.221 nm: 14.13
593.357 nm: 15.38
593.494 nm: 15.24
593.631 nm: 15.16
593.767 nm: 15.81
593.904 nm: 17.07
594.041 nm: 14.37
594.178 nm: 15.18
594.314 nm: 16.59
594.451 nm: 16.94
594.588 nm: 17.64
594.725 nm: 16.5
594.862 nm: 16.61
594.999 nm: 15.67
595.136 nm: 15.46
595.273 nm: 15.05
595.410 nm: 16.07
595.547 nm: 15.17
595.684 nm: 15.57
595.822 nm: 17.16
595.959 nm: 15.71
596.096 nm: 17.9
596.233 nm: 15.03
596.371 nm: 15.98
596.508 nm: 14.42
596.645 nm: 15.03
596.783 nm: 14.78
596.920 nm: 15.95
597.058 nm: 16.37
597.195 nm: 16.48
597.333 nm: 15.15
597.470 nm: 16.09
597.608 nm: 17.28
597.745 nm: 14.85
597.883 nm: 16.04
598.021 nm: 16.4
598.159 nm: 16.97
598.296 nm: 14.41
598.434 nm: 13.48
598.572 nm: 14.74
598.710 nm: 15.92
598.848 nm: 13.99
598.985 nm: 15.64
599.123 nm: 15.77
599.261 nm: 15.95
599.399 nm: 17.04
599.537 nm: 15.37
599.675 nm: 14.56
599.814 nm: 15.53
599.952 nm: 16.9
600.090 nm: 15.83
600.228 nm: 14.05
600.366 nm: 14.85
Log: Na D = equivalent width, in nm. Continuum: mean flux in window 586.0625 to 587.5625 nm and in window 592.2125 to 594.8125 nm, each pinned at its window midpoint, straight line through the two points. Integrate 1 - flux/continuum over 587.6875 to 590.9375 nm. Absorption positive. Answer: 0.57 nm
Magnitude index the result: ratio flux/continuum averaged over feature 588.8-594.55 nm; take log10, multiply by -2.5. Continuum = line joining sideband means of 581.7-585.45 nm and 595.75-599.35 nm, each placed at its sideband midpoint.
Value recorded 0.08 mag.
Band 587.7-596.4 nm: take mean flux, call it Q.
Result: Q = 15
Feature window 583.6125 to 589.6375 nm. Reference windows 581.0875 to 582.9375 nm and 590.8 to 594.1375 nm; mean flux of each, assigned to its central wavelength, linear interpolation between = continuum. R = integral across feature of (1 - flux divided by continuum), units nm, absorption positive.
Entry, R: 0.31 nm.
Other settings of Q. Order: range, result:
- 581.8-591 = 15.3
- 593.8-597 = 15.9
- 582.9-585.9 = 16.1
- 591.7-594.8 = 16.2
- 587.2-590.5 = 13.7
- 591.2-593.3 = 16.2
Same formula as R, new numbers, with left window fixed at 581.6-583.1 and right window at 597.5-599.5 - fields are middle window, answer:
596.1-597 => 0.02 nm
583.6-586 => -0.03 nm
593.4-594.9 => -0.03 nm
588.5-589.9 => 0.41 nm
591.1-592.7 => -0.01 nm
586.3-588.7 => 0.04 nm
